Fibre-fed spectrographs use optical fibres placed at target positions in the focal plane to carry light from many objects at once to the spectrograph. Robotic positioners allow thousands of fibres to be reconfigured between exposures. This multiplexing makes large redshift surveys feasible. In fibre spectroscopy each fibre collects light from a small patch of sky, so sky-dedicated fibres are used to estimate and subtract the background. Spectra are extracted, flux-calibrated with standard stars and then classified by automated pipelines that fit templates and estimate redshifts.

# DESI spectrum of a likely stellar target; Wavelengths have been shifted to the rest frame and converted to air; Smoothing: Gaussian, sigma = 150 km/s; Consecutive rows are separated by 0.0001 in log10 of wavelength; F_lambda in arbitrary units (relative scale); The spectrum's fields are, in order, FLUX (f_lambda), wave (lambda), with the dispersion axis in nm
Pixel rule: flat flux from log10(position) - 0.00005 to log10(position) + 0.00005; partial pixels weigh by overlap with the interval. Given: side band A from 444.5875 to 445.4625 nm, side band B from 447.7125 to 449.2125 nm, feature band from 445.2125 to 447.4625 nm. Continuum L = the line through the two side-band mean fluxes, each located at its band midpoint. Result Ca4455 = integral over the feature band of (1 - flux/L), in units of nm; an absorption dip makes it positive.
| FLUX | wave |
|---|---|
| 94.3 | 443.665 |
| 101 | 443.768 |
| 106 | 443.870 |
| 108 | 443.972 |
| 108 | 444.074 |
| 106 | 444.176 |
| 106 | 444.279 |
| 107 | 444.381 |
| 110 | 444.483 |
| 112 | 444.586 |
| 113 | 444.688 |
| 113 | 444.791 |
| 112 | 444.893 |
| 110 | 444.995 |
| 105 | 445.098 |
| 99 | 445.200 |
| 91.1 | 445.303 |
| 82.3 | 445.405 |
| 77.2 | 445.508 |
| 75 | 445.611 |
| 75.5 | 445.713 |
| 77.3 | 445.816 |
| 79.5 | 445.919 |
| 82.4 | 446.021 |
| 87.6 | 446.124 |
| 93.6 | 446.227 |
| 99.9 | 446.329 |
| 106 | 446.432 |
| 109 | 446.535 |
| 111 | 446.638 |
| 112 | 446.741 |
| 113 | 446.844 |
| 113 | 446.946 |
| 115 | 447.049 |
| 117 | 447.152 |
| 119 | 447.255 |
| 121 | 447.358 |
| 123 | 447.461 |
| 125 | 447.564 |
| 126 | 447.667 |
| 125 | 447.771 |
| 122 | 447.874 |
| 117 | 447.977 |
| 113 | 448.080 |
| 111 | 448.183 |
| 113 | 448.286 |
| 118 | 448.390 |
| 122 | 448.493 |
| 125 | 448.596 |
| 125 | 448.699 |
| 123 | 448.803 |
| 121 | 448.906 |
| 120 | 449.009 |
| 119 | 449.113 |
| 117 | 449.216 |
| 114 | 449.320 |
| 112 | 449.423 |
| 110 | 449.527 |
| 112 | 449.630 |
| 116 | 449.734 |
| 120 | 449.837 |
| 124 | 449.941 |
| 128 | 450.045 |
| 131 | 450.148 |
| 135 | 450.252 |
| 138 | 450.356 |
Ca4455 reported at 0.23 nm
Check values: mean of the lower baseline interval 104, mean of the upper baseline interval 120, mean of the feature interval 98.6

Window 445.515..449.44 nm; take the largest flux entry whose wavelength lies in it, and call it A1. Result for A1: 126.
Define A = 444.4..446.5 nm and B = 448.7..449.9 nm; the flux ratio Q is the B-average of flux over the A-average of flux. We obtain 1.23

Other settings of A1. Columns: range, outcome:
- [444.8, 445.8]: 112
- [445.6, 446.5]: 106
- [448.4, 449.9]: 125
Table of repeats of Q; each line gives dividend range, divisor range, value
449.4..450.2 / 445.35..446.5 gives 1.40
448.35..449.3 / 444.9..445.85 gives 1.35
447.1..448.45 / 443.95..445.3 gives 1.11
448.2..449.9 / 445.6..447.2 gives 1.20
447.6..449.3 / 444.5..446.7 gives 1.25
